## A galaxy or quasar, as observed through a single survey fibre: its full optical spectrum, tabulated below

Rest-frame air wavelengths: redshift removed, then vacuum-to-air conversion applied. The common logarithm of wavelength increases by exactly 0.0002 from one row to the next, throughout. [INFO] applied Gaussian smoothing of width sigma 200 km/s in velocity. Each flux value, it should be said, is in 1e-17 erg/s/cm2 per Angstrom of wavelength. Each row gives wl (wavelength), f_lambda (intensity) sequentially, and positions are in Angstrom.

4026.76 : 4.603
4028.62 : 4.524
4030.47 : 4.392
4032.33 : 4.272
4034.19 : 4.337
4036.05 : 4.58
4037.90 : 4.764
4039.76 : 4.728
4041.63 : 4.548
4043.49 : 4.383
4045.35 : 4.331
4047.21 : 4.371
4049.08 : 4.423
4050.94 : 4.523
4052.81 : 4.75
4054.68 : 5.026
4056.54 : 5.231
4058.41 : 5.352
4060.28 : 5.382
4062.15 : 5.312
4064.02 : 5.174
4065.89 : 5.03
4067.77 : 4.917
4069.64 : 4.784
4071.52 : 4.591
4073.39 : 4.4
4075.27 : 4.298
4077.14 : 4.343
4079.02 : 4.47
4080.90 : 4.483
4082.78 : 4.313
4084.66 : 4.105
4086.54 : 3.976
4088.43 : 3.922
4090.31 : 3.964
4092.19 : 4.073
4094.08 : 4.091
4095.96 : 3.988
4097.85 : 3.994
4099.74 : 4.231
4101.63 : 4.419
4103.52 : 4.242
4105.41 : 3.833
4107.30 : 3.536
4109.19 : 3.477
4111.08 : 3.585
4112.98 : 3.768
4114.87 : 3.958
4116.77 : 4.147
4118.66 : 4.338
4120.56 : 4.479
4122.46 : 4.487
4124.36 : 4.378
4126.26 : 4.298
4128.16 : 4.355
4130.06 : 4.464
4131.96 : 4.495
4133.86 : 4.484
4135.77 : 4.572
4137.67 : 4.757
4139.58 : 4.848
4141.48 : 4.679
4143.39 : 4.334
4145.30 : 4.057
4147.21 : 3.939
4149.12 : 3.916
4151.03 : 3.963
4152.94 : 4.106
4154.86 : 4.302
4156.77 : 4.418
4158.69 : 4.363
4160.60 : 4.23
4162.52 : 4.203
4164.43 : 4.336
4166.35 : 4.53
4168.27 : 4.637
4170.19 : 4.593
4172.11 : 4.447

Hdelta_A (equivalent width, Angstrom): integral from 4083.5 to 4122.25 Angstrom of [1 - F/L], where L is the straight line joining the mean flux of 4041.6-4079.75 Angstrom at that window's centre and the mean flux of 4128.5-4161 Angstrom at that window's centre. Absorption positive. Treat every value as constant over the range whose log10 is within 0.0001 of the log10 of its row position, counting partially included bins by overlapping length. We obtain 4.5 Angstrom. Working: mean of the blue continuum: 4.75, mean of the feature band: 4.02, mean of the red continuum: 4.35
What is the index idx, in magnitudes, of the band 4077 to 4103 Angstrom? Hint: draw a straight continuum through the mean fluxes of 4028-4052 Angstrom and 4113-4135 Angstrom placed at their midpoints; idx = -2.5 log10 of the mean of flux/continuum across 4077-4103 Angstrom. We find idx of 0.06 mag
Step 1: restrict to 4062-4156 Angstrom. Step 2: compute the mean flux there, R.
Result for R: 4.28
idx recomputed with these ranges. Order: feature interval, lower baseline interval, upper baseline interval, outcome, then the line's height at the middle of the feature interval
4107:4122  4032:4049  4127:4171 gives 0.12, 4.41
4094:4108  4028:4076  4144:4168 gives 0.11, 4.48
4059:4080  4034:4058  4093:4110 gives -0.10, 4.36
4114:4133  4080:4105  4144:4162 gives -0.05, 4.14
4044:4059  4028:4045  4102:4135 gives -0.07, 4.43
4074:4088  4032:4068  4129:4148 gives 0.10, 4.67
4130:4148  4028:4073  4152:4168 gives -0.02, 4.4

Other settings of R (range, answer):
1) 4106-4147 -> 4.25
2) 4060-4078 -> 4.81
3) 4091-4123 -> 4.03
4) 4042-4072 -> 4.85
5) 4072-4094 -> 4.22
